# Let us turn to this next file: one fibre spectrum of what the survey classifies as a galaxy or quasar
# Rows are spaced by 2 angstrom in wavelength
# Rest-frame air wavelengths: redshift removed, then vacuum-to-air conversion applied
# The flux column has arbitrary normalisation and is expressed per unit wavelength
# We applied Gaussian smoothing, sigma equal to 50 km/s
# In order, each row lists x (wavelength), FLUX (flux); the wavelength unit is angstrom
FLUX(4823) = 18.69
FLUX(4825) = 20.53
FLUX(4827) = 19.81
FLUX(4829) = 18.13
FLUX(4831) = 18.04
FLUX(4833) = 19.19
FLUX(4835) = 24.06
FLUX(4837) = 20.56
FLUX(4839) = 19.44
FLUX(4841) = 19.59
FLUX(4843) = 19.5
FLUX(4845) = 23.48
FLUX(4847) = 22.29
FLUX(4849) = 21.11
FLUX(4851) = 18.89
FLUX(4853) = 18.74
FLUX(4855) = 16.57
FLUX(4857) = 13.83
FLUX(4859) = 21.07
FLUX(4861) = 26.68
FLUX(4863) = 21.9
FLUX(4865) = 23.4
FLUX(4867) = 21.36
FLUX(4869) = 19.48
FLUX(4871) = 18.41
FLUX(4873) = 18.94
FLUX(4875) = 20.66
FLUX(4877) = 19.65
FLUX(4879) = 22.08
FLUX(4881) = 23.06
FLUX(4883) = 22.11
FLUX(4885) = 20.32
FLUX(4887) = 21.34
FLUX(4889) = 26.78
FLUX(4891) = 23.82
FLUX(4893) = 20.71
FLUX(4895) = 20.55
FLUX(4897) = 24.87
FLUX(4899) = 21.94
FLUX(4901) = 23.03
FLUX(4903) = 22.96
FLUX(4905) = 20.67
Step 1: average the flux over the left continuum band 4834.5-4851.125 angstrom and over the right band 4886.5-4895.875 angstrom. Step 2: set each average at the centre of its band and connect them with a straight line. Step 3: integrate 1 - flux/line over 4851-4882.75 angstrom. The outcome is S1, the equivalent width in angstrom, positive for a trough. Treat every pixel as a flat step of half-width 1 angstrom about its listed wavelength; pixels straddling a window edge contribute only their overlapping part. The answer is 2.2 angstrom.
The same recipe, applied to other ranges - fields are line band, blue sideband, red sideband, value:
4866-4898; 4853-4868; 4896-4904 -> 0.7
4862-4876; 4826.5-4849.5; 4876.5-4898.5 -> 0.7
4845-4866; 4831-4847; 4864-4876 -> 0.0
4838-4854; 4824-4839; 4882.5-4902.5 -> 0.2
